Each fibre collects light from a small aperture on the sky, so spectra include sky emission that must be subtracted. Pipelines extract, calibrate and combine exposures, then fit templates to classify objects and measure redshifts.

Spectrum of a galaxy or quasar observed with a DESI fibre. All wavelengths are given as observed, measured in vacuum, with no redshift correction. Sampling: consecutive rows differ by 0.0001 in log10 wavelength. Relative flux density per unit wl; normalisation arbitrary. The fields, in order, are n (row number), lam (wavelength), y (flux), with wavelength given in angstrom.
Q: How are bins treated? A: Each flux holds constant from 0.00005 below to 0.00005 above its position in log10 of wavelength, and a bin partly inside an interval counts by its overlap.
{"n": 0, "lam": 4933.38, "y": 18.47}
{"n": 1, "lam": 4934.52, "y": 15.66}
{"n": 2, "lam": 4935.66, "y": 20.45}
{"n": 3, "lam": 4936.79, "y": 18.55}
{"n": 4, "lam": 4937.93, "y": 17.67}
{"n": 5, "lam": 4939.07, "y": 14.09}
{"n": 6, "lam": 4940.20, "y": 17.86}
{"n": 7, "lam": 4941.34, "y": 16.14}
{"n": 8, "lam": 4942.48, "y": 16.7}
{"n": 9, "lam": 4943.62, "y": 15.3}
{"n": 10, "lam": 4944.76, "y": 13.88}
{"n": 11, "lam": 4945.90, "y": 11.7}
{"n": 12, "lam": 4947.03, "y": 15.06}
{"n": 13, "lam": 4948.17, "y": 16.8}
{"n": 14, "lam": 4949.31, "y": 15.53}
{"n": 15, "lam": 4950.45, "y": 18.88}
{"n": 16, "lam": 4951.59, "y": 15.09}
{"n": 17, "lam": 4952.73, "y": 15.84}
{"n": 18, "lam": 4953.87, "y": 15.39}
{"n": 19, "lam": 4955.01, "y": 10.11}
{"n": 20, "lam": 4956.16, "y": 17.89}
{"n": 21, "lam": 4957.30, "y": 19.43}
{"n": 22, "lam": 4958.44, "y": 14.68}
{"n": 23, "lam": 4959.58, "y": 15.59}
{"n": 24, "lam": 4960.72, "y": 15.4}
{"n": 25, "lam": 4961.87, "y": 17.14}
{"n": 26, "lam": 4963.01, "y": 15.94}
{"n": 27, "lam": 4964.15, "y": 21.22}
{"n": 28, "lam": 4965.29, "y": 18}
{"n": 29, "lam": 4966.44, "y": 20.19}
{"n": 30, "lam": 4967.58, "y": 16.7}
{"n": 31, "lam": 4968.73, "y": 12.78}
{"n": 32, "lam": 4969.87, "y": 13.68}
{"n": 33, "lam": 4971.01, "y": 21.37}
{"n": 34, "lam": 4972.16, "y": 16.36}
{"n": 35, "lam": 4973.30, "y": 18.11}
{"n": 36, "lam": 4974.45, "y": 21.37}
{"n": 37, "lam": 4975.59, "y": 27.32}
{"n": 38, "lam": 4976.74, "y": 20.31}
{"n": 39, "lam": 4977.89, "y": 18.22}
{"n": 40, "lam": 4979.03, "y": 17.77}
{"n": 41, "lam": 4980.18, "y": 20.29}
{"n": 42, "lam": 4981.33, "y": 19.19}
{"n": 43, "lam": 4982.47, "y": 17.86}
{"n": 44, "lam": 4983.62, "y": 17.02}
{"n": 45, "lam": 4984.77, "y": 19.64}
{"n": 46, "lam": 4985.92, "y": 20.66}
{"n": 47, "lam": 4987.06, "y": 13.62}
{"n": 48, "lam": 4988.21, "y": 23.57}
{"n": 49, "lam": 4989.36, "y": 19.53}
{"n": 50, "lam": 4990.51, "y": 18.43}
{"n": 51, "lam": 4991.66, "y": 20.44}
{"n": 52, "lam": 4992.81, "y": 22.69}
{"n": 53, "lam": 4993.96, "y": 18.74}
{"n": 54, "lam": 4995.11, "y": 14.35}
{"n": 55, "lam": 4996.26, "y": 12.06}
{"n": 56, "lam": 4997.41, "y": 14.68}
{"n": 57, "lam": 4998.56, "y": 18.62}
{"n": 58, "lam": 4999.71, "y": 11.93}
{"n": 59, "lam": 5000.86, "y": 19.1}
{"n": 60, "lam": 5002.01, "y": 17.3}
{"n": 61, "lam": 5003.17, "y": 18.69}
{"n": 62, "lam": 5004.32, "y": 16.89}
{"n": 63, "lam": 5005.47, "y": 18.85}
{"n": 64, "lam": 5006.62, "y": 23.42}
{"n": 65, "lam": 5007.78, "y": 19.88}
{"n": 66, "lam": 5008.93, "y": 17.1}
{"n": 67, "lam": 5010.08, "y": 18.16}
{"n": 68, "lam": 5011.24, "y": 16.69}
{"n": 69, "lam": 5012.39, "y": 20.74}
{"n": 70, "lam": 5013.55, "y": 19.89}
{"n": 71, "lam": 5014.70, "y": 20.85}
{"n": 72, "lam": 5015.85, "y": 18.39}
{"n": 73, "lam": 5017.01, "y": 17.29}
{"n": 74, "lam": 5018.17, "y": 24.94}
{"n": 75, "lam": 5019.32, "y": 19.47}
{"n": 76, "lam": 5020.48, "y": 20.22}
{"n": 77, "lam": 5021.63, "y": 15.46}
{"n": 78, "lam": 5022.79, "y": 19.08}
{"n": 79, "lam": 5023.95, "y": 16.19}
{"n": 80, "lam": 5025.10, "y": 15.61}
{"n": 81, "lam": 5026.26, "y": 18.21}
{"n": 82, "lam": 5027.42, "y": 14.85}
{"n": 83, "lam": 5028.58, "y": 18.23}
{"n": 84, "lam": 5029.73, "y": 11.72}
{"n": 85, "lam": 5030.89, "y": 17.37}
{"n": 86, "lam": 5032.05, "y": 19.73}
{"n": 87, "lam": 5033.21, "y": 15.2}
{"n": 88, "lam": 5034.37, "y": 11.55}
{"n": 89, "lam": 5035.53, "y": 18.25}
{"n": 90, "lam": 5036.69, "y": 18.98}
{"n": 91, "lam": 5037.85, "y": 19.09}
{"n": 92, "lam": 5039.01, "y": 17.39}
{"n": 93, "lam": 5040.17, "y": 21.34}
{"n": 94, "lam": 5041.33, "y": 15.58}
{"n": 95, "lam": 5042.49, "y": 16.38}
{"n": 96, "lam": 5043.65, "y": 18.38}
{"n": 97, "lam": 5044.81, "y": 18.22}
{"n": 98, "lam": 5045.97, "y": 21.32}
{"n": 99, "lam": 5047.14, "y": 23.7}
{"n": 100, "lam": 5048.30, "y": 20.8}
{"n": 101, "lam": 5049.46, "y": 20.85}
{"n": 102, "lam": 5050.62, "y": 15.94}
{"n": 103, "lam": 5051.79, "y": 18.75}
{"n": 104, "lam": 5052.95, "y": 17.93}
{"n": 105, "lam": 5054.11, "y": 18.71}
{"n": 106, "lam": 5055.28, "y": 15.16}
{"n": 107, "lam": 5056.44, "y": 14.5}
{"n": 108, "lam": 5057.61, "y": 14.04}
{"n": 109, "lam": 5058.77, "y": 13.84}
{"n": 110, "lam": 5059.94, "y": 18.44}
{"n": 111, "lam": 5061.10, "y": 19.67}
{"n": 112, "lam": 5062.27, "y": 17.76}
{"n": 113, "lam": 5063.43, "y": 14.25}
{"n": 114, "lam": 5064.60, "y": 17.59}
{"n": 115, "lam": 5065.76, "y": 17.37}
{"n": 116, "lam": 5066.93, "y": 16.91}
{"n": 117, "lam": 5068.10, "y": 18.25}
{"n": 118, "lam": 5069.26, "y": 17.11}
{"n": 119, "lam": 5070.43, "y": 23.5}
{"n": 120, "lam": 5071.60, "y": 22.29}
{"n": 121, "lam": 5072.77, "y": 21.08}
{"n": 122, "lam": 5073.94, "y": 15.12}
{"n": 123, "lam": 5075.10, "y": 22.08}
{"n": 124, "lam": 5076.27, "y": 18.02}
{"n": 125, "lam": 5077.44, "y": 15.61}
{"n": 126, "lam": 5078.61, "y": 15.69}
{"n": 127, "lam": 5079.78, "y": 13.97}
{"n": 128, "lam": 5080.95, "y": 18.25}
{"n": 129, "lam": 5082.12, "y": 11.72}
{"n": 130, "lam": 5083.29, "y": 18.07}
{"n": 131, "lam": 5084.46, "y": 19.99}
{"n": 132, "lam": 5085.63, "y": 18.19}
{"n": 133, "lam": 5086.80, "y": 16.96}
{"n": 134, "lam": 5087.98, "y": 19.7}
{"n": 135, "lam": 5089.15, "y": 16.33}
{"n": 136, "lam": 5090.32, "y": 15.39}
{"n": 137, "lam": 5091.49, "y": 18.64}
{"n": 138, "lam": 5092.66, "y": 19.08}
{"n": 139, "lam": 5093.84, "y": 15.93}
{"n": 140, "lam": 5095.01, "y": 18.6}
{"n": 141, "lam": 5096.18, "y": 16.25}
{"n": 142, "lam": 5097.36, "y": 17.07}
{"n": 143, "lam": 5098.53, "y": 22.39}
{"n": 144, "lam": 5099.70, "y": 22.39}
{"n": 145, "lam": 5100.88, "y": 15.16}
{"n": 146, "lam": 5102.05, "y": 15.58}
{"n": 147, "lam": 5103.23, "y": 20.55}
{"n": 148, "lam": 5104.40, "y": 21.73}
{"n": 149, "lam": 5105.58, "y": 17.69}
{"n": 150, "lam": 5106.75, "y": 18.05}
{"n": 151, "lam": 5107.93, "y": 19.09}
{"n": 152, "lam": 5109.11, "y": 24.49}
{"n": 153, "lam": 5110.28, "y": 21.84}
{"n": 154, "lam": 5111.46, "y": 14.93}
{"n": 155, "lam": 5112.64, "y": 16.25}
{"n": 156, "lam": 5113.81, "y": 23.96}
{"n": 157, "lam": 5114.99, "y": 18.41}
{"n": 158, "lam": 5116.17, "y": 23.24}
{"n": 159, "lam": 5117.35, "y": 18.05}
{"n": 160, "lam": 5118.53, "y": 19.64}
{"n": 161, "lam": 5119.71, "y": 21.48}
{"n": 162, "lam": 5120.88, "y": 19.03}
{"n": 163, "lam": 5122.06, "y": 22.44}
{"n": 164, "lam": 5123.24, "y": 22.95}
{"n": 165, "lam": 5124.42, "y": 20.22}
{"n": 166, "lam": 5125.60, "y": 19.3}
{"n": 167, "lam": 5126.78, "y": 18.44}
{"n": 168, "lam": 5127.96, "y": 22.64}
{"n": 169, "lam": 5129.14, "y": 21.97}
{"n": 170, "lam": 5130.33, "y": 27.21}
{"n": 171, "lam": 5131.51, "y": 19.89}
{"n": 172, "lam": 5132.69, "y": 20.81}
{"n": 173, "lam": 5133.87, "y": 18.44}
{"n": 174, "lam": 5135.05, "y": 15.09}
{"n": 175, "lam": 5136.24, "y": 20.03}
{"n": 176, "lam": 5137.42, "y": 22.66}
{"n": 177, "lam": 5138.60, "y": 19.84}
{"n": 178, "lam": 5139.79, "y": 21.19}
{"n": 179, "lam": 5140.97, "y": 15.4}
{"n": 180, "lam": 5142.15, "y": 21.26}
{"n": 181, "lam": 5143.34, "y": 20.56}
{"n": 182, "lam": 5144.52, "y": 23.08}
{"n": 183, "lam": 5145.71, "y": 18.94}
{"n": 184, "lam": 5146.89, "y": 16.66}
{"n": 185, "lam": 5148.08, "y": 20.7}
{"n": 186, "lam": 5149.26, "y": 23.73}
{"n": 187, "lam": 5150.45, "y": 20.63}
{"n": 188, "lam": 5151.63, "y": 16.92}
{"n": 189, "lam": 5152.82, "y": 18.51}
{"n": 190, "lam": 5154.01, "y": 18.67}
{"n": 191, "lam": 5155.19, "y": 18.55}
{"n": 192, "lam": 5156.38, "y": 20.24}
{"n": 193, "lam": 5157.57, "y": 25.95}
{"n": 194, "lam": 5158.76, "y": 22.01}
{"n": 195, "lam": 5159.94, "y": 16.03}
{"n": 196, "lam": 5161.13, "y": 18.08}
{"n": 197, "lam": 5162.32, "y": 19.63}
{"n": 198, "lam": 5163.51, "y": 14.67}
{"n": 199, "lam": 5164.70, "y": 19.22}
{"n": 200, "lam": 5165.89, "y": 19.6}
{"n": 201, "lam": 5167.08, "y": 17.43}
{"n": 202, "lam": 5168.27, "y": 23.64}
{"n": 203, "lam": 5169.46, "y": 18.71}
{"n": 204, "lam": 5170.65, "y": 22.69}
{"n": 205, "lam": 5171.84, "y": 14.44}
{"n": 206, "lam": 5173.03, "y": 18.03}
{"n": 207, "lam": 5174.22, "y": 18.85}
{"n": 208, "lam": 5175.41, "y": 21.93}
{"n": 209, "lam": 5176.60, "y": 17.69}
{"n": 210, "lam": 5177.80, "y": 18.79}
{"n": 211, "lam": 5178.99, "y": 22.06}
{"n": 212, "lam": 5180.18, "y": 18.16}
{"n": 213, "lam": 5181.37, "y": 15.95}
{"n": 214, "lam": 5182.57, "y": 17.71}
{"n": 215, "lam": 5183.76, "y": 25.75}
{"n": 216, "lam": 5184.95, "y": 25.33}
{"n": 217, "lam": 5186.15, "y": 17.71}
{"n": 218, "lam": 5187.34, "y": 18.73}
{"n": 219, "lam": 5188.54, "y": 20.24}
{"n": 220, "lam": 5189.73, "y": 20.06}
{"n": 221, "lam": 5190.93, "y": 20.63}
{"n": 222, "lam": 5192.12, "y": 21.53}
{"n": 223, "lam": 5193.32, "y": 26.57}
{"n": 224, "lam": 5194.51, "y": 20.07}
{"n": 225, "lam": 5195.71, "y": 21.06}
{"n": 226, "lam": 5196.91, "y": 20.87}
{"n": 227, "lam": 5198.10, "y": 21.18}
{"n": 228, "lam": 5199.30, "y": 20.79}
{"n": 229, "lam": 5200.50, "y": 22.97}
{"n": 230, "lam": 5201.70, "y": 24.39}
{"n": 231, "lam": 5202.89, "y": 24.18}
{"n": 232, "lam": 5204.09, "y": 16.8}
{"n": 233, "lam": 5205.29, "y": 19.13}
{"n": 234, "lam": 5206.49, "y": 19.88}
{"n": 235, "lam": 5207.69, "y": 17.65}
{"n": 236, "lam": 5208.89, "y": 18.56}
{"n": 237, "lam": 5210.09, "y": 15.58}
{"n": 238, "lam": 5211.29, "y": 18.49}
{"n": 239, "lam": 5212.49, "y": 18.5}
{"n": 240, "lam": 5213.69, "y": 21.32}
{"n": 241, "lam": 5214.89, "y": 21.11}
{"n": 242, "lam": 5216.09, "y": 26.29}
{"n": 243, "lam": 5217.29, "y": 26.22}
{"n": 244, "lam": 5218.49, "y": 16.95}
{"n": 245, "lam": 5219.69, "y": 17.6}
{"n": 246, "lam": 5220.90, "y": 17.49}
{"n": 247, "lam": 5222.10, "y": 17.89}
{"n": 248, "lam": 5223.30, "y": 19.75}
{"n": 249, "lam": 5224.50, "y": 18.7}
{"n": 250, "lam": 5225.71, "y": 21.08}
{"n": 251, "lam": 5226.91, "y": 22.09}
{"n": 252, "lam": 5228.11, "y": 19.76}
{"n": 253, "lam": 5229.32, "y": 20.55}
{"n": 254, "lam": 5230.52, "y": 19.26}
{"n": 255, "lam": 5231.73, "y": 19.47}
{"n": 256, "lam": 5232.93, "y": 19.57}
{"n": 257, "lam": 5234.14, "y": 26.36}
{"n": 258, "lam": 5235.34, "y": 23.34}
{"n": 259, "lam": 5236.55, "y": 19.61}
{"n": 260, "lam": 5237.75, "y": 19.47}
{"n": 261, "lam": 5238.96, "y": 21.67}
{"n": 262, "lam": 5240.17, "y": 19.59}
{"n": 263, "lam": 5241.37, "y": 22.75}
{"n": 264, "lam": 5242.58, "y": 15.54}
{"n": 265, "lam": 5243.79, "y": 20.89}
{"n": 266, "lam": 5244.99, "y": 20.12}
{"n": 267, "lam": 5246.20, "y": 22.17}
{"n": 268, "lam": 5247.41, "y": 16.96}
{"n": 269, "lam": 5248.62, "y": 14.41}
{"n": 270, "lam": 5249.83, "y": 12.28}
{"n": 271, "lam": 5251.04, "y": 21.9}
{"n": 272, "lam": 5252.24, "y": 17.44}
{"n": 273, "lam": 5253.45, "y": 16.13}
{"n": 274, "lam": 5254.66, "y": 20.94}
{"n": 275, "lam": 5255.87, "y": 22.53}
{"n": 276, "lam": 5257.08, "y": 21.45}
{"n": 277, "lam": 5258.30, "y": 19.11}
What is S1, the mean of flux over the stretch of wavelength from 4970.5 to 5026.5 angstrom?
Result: 18.7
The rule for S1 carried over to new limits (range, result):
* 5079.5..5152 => 19.4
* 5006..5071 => 18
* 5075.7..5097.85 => 17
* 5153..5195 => 19.9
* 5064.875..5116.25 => 18.4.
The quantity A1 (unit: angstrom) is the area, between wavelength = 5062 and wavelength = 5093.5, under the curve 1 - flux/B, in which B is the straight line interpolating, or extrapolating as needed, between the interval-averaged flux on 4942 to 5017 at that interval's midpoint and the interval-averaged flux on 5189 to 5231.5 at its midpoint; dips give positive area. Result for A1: 1.87 angstrom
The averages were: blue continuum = 17.7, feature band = 17.7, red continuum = 20.4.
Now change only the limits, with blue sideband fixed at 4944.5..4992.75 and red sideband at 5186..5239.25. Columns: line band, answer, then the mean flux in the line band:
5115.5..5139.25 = -1.4 angstrom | 20.7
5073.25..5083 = 1.3 angstrom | 16.4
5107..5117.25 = -0.4 angstrom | 20.1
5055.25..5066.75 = 1.5 angstrom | 16.3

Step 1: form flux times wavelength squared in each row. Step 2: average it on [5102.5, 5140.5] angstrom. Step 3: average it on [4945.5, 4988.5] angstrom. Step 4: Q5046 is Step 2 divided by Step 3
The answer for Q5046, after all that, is 1.23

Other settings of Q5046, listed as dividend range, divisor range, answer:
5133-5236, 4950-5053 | 1.20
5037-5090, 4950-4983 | 1.05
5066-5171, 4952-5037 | 1.14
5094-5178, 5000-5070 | 1.14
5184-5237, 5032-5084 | 1.23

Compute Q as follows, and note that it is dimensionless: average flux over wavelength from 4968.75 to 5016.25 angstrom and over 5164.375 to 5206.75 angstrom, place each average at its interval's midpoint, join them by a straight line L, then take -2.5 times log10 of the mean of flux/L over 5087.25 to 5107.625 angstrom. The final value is 0.07 mag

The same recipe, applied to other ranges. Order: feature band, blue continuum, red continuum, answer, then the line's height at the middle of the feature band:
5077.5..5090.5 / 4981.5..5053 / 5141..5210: 0.135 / 19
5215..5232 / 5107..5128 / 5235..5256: -0.048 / 19.4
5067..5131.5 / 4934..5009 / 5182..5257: -0.011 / 18.9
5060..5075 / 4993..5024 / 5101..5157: 0.031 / 19.1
